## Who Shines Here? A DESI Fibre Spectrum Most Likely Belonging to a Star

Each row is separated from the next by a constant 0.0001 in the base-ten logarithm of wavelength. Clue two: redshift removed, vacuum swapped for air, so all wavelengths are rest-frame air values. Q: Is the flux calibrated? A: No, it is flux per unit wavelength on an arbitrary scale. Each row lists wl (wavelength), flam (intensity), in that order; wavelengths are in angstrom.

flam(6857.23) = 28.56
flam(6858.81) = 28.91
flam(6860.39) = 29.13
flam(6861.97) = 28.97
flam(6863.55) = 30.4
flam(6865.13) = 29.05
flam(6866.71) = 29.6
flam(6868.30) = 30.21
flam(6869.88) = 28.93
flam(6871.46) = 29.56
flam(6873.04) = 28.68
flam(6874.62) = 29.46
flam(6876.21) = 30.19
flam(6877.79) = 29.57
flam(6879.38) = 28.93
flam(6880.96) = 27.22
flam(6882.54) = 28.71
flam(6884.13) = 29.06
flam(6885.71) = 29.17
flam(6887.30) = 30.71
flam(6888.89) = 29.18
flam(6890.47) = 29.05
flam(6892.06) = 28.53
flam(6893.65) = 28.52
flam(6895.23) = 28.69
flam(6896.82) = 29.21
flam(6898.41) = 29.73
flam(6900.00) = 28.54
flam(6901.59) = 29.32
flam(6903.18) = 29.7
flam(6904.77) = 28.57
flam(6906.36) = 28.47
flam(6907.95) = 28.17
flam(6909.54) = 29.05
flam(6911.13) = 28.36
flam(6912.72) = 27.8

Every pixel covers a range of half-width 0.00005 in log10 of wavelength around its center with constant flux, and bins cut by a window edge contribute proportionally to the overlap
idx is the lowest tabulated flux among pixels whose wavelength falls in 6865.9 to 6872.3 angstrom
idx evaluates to 28.93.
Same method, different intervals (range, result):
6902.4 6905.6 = 28.57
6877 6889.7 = 27.22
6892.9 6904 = 28.52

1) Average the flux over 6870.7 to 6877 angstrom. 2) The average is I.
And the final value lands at 29.5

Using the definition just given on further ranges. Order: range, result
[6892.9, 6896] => 28.7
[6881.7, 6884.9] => 28.9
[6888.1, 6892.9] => 28.9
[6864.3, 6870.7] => 29.4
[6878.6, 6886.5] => 28.7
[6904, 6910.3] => 28.6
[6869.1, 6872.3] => 29.3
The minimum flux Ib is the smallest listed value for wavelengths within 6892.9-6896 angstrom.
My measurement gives 28.52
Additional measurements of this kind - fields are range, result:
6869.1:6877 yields 28.68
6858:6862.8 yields 28.91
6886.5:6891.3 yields 29.05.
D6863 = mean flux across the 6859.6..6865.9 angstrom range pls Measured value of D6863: 29.4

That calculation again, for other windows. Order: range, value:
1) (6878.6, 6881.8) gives 28.2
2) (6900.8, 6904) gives 29.5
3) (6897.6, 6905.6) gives 29.2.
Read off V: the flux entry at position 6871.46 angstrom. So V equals 29.56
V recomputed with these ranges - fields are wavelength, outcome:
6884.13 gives 29.06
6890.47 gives 29.05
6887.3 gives 30.71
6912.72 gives 27.8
